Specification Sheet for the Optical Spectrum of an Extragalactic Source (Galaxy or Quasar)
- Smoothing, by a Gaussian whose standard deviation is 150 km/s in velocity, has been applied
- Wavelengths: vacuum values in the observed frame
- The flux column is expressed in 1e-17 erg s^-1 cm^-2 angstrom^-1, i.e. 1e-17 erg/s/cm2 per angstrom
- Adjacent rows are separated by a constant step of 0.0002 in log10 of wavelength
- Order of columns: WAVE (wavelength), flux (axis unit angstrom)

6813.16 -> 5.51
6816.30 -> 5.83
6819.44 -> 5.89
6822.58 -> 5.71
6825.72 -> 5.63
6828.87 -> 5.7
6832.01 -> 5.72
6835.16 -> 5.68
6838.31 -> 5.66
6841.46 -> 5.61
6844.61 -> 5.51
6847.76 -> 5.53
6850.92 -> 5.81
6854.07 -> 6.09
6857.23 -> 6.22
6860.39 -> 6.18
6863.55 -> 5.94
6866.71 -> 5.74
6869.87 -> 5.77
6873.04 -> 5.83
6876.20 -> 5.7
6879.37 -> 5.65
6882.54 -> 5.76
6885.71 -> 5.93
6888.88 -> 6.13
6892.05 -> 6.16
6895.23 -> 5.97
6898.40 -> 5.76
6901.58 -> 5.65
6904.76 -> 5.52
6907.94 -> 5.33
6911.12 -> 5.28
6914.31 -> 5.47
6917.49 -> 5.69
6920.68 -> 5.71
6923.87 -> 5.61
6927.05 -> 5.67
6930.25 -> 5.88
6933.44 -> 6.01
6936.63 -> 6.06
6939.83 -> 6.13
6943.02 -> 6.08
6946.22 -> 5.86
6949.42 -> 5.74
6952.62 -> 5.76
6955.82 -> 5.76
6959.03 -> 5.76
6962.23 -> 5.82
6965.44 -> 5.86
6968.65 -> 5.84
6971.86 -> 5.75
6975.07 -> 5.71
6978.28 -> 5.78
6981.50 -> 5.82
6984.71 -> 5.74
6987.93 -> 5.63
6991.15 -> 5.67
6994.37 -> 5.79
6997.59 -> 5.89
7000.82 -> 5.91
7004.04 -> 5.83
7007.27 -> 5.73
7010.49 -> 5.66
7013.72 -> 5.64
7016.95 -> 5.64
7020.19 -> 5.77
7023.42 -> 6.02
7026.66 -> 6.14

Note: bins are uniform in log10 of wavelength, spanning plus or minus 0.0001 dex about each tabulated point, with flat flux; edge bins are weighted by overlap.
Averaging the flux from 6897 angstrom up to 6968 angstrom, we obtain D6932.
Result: 5.75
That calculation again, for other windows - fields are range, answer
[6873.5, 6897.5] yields 5.89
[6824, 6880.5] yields 5.78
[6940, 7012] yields 5.8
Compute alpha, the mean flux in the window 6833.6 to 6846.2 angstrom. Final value 5.62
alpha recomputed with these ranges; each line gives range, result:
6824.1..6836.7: 5.68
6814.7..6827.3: 5.76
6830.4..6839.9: 5.69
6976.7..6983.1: 5.79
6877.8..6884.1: 5.7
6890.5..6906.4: 5.81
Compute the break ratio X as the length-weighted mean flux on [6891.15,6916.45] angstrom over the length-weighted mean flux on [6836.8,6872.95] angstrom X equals 0.97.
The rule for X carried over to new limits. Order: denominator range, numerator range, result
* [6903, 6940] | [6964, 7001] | 1.02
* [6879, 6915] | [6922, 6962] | 1.02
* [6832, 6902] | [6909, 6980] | 0.99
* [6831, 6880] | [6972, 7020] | 0.99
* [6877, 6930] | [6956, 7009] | 1.01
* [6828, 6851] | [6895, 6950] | 1.02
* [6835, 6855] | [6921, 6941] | 1.03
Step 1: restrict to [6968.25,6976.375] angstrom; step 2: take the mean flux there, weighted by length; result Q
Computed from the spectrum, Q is 5.76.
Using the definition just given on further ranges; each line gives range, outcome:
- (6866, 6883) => 5.74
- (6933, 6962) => 5.9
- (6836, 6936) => 5.77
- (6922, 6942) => 5.9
